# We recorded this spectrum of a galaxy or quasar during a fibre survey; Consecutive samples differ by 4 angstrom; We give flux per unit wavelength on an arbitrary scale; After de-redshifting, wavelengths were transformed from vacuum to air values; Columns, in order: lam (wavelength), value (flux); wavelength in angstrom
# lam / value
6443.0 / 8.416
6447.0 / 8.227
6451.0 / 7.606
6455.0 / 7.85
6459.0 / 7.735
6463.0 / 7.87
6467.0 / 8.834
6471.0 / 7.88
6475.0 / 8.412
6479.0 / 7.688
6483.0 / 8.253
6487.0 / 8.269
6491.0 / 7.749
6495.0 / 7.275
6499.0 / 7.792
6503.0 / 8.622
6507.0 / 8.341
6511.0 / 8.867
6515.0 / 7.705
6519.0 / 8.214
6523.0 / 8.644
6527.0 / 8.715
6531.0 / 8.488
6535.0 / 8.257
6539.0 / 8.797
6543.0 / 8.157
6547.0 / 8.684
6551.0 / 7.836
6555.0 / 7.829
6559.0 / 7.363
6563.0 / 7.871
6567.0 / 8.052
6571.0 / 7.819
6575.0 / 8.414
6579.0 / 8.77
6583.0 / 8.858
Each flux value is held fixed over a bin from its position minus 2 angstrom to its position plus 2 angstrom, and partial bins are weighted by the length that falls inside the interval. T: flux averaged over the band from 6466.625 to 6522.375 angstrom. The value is 8.13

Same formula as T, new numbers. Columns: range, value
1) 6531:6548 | 8.46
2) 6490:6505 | 7.87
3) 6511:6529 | 8.38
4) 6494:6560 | 8.24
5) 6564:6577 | 8.08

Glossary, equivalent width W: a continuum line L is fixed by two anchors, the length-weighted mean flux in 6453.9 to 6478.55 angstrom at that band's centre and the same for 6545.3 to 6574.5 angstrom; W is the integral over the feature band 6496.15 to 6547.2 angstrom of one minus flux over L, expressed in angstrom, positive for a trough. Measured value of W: -2.43 angstrom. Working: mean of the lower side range 8.08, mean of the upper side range 7.94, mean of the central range 8.38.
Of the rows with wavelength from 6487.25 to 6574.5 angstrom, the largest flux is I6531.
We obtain 8.867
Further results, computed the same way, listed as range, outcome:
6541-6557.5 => 8.684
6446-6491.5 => 8.834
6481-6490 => 8.269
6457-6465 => 7.87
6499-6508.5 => 8.622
